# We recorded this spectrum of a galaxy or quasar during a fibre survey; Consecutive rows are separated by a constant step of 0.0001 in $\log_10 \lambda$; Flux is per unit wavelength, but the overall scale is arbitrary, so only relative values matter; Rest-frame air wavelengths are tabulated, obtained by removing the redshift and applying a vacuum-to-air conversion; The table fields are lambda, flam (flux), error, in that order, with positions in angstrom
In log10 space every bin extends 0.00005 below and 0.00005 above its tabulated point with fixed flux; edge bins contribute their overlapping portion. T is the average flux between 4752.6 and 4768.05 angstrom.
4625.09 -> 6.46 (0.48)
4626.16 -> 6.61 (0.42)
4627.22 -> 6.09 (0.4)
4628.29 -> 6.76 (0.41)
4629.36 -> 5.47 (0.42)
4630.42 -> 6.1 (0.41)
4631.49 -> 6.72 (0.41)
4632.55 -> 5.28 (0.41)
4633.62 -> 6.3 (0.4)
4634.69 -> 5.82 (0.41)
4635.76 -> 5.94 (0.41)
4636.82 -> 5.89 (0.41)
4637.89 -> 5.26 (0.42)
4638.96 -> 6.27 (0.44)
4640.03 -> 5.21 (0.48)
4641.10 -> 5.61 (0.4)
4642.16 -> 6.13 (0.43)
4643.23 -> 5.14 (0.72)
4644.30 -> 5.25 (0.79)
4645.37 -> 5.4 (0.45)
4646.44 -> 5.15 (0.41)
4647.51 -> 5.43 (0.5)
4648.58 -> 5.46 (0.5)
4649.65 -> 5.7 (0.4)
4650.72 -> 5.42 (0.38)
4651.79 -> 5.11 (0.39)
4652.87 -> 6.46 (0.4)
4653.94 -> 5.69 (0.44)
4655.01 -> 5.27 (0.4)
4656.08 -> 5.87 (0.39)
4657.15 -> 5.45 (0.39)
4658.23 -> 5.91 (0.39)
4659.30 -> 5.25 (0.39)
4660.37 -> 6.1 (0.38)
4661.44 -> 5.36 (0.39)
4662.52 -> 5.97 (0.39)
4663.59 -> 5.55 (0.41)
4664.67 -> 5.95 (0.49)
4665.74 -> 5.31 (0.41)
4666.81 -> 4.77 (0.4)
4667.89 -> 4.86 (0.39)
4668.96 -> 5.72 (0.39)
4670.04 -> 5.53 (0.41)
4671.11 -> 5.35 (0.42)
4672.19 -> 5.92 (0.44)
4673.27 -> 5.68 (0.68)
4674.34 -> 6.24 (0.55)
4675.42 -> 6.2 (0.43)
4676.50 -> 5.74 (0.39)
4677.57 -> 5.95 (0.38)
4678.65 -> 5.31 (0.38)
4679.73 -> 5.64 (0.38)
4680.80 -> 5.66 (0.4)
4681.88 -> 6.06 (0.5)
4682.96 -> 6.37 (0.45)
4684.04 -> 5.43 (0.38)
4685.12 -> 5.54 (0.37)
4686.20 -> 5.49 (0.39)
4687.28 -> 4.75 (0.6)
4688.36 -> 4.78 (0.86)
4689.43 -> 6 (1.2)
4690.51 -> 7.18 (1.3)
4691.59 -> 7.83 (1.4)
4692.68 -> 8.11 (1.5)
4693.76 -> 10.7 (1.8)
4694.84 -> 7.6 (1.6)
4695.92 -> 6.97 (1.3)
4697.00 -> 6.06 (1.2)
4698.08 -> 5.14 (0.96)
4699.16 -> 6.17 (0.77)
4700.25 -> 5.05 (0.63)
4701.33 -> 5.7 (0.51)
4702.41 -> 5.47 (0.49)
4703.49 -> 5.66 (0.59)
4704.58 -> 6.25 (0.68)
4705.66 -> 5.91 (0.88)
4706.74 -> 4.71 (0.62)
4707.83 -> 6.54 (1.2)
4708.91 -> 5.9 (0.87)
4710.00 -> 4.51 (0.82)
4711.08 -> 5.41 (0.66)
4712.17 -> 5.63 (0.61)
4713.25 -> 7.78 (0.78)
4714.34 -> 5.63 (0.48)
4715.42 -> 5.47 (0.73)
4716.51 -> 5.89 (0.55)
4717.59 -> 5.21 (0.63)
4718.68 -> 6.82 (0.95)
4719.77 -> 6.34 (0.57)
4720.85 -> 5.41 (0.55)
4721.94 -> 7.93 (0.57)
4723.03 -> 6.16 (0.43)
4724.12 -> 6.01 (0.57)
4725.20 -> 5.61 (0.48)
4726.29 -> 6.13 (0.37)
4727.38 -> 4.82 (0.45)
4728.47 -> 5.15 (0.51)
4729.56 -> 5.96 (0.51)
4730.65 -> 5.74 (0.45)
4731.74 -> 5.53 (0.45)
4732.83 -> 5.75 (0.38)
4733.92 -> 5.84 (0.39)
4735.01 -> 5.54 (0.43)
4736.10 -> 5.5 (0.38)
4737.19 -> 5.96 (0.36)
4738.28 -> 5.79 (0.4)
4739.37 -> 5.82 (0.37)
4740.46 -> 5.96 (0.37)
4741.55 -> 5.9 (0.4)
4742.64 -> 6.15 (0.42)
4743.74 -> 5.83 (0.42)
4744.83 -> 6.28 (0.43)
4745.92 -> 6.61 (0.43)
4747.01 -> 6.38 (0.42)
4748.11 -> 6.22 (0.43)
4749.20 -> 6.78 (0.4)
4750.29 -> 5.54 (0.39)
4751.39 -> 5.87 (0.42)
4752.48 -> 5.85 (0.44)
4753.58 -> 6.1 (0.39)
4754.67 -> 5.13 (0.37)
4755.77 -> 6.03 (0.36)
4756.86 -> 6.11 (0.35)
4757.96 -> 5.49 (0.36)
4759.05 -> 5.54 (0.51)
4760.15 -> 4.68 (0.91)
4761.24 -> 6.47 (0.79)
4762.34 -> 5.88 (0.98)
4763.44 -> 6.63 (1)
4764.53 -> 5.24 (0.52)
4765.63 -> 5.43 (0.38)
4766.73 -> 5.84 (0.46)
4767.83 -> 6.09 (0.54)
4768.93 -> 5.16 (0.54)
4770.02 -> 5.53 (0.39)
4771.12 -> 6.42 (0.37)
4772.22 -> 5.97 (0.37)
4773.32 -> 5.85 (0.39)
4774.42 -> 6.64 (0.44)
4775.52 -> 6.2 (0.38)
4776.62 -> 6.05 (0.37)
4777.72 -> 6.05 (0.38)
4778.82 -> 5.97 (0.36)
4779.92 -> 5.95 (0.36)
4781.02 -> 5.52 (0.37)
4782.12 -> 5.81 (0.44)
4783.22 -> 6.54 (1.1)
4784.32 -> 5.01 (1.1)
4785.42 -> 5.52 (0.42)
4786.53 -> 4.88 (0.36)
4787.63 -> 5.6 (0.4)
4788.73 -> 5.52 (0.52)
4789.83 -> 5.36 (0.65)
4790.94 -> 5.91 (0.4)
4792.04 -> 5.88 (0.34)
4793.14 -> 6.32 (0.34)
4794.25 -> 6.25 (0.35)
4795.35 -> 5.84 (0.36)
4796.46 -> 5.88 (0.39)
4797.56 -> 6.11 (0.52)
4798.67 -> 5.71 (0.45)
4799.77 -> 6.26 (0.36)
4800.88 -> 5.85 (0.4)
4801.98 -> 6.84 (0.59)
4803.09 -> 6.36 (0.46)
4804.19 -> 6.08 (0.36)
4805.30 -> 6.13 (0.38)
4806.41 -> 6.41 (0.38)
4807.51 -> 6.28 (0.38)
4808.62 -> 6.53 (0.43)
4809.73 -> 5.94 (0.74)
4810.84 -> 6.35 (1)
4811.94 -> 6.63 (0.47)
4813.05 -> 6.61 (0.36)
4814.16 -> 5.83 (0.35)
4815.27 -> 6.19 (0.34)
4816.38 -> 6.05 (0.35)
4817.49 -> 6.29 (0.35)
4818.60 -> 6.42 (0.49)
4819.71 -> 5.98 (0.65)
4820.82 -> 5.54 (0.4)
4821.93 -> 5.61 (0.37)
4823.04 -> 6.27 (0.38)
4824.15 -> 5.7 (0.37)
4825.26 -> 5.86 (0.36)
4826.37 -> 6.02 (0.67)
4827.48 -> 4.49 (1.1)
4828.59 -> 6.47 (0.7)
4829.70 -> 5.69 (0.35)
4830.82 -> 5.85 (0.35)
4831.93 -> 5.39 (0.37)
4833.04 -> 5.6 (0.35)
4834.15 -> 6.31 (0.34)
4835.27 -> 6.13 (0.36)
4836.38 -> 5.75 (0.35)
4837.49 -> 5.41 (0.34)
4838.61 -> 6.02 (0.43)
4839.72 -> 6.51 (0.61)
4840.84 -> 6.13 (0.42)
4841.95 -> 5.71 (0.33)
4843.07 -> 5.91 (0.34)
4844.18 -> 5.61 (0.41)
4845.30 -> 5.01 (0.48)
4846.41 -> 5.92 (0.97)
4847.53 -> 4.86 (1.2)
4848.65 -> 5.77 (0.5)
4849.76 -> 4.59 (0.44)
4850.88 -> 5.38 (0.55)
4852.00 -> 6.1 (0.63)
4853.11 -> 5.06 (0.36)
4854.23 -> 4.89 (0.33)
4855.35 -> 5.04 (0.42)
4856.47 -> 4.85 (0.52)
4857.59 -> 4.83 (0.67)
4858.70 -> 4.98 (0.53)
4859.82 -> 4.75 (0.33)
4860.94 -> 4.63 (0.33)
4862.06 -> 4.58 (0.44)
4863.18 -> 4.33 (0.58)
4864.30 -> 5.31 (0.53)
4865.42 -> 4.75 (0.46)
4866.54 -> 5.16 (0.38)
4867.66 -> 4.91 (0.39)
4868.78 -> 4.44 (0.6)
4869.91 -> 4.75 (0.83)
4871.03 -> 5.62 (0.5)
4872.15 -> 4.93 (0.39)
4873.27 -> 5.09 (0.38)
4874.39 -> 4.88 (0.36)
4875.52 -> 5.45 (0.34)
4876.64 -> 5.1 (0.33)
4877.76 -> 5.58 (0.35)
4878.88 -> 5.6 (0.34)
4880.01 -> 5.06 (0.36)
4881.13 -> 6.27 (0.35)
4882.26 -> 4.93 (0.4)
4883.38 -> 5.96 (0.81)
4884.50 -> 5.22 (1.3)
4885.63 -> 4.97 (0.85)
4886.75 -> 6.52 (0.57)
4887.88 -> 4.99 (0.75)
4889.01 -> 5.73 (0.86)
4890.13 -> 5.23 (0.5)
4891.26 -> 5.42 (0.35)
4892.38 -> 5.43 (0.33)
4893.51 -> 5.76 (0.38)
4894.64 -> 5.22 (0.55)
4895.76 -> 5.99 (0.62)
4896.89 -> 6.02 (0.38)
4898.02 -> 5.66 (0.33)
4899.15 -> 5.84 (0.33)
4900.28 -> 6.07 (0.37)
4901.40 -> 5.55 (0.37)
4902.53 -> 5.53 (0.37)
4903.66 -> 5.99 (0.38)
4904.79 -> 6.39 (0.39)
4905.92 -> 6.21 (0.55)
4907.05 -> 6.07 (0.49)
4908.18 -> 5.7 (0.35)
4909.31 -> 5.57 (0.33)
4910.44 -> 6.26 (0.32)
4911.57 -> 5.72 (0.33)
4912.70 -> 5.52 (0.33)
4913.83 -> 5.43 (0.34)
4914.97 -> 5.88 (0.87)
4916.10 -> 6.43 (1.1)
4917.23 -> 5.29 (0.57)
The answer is 5.76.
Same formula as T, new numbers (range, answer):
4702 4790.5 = 5.84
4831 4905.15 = 5.41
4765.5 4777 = 5.94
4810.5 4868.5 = 5.57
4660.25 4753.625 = 5.94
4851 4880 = 5.03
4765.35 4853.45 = 5.88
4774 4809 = 5.97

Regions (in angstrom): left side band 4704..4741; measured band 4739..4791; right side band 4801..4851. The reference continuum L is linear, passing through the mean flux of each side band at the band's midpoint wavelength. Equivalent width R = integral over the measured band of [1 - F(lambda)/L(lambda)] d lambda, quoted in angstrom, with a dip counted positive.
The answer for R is 0.1 angstrom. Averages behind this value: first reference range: 5.84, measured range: 5.86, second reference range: 5.92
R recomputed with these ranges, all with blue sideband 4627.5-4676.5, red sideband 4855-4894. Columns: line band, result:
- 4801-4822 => -3.6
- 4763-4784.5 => -2.0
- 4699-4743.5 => -2.4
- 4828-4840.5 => -1.6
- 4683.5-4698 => -2.6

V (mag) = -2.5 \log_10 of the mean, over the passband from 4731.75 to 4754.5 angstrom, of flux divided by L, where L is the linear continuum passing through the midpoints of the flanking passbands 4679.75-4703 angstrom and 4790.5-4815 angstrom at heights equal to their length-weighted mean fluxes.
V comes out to 0.05 mag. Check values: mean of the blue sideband 6.27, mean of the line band 5.96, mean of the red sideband 6.18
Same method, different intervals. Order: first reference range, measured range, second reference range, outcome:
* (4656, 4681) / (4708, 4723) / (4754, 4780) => -0.05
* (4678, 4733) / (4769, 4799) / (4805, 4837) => 0.03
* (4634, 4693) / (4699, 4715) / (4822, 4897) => -0.02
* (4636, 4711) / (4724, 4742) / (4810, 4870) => 0.00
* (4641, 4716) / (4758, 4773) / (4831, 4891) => -0.03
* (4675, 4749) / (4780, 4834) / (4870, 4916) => -0.03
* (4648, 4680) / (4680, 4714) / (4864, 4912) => -0.10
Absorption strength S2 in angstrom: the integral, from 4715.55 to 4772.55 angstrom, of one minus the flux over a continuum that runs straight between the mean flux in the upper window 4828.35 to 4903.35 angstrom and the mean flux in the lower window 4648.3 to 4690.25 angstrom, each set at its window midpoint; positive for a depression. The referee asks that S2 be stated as -3.5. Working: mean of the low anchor 5.62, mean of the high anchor 5.42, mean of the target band 5.88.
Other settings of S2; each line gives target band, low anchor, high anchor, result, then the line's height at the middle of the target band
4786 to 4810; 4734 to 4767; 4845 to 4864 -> -2.2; 5.5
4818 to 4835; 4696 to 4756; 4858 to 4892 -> -1.3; 5.4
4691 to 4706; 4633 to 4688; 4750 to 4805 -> -2.4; 5.7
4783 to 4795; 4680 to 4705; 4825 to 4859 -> 0.2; 5.8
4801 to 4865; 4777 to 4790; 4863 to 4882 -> -4.0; 5.37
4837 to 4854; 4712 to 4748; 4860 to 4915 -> 0.0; 5.58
